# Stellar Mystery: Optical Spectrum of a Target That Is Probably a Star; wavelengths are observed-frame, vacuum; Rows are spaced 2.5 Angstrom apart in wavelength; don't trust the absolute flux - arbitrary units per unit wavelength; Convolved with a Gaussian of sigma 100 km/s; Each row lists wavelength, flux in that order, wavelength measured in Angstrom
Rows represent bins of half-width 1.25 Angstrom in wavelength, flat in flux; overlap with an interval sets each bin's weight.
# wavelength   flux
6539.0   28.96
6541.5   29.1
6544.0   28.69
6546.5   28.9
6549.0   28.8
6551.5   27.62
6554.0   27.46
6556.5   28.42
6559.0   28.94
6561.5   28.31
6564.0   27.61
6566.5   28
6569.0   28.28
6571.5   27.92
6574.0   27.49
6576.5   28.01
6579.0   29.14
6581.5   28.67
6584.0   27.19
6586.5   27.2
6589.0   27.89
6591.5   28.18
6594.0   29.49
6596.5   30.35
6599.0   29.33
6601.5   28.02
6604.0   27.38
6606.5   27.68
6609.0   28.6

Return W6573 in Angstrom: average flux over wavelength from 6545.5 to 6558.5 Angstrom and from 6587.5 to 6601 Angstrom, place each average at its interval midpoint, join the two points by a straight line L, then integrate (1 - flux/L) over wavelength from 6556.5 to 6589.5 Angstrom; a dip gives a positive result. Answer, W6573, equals 0.6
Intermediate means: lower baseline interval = 28.3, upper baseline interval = 29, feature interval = 28.1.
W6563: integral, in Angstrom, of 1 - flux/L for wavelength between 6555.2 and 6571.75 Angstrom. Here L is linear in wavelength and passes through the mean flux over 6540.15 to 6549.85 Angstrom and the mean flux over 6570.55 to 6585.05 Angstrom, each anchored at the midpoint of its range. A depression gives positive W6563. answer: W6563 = 0.1 Angstrom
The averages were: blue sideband 28.9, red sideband 28.1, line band 28.2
